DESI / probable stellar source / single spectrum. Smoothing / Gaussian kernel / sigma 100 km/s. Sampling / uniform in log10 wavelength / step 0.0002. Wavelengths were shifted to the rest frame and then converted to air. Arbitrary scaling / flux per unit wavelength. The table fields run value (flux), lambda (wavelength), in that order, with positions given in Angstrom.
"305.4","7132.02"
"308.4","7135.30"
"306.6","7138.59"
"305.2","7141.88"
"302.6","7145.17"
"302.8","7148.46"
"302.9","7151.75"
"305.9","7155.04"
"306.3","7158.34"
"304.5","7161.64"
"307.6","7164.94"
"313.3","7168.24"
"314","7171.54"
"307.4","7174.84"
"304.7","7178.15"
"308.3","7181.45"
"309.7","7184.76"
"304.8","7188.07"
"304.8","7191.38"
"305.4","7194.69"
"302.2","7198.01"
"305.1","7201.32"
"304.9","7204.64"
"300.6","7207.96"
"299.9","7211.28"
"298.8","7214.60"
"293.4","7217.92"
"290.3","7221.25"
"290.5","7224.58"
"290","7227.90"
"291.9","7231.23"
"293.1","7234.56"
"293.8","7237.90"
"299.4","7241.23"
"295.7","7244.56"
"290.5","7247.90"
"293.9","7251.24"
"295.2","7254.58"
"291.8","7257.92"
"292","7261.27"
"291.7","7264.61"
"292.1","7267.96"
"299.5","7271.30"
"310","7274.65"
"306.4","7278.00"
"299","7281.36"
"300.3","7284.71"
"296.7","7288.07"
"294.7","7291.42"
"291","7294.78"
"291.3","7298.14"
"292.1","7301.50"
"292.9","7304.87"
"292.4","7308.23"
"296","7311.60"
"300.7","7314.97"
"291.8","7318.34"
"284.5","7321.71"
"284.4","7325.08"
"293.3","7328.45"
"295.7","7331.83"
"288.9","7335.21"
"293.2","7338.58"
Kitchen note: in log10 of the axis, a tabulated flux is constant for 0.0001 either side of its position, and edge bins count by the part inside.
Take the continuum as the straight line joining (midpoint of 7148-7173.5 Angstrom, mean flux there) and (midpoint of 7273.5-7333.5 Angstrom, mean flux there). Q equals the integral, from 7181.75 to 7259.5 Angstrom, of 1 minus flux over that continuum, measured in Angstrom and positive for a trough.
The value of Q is 1.1 Angstrom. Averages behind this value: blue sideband 307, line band 298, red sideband 295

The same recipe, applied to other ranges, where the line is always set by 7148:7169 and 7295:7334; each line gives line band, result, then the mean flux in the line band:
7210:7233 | 0.5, 293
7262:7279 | -0.2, 299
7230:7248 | 0.3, 294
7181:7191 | -0.1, 307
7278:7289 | -0.2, 300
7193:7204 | -0.1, 304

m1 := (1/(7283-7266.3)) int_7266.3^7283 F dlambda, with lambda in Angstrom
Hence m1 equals 301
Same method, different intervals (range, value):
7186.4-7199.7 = 304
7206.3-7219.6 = 298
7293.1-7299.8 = 291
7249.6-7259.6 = 293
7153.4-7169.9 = 307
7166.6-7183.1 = 310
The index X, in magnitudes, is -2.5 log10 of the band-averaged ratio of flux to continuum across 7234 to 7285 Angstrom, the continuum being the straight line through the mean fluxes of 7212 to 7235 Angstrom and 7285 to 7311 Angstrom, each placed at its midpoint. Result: -0.012 mag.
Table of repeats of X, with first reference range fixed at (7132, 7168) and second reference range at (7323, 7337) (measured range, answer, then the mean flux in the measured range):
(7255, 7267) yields 0.016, 292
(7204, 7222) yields 0.009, 298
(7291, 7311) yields 0.002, 292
